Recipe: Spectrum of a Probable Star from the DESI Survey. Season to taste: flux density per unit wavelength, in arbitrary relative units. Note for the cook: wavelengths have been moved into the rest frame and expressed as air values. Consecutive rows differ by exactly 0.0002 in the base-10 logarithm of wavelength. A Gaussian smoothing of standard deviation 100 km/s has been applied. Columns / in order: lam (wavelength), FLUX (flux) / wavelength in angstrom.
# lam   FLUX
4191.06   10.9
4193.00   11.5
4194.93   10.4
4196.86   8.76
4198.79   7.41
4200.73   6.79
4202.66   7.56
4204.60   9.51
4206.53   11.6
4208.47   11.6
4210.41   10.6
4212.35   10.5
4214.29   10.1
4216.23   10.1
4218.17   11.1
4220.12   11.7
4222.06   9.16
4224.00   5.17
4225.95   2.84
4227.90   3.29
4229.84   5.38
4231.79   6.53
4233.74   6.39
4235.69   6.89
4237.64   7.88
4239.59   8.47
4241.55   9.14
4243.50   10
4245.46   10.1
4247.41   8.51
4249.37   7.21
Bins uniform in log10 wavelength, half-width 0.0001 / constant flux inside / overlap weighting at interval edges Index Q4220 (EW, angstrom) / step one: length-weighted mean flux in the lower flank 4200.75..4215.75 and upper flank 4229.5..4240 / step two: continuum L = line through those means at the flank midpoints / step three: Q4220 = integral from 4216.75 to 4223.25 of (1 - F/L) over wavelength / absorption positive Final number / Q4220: -1.33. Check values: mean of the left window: 9.99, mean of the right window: 6.93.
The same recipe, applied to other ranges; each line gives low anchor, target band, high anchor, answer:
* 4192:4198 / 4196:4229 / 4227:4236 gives -2.95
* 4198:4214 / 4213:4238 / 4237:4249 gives 4.82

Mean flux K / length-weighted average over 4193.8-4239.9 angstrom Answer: 8.33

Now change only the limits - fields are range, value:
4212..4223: 10.4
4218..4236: 6.65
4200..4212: 9.72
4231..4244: 7.84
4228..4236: 5.92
